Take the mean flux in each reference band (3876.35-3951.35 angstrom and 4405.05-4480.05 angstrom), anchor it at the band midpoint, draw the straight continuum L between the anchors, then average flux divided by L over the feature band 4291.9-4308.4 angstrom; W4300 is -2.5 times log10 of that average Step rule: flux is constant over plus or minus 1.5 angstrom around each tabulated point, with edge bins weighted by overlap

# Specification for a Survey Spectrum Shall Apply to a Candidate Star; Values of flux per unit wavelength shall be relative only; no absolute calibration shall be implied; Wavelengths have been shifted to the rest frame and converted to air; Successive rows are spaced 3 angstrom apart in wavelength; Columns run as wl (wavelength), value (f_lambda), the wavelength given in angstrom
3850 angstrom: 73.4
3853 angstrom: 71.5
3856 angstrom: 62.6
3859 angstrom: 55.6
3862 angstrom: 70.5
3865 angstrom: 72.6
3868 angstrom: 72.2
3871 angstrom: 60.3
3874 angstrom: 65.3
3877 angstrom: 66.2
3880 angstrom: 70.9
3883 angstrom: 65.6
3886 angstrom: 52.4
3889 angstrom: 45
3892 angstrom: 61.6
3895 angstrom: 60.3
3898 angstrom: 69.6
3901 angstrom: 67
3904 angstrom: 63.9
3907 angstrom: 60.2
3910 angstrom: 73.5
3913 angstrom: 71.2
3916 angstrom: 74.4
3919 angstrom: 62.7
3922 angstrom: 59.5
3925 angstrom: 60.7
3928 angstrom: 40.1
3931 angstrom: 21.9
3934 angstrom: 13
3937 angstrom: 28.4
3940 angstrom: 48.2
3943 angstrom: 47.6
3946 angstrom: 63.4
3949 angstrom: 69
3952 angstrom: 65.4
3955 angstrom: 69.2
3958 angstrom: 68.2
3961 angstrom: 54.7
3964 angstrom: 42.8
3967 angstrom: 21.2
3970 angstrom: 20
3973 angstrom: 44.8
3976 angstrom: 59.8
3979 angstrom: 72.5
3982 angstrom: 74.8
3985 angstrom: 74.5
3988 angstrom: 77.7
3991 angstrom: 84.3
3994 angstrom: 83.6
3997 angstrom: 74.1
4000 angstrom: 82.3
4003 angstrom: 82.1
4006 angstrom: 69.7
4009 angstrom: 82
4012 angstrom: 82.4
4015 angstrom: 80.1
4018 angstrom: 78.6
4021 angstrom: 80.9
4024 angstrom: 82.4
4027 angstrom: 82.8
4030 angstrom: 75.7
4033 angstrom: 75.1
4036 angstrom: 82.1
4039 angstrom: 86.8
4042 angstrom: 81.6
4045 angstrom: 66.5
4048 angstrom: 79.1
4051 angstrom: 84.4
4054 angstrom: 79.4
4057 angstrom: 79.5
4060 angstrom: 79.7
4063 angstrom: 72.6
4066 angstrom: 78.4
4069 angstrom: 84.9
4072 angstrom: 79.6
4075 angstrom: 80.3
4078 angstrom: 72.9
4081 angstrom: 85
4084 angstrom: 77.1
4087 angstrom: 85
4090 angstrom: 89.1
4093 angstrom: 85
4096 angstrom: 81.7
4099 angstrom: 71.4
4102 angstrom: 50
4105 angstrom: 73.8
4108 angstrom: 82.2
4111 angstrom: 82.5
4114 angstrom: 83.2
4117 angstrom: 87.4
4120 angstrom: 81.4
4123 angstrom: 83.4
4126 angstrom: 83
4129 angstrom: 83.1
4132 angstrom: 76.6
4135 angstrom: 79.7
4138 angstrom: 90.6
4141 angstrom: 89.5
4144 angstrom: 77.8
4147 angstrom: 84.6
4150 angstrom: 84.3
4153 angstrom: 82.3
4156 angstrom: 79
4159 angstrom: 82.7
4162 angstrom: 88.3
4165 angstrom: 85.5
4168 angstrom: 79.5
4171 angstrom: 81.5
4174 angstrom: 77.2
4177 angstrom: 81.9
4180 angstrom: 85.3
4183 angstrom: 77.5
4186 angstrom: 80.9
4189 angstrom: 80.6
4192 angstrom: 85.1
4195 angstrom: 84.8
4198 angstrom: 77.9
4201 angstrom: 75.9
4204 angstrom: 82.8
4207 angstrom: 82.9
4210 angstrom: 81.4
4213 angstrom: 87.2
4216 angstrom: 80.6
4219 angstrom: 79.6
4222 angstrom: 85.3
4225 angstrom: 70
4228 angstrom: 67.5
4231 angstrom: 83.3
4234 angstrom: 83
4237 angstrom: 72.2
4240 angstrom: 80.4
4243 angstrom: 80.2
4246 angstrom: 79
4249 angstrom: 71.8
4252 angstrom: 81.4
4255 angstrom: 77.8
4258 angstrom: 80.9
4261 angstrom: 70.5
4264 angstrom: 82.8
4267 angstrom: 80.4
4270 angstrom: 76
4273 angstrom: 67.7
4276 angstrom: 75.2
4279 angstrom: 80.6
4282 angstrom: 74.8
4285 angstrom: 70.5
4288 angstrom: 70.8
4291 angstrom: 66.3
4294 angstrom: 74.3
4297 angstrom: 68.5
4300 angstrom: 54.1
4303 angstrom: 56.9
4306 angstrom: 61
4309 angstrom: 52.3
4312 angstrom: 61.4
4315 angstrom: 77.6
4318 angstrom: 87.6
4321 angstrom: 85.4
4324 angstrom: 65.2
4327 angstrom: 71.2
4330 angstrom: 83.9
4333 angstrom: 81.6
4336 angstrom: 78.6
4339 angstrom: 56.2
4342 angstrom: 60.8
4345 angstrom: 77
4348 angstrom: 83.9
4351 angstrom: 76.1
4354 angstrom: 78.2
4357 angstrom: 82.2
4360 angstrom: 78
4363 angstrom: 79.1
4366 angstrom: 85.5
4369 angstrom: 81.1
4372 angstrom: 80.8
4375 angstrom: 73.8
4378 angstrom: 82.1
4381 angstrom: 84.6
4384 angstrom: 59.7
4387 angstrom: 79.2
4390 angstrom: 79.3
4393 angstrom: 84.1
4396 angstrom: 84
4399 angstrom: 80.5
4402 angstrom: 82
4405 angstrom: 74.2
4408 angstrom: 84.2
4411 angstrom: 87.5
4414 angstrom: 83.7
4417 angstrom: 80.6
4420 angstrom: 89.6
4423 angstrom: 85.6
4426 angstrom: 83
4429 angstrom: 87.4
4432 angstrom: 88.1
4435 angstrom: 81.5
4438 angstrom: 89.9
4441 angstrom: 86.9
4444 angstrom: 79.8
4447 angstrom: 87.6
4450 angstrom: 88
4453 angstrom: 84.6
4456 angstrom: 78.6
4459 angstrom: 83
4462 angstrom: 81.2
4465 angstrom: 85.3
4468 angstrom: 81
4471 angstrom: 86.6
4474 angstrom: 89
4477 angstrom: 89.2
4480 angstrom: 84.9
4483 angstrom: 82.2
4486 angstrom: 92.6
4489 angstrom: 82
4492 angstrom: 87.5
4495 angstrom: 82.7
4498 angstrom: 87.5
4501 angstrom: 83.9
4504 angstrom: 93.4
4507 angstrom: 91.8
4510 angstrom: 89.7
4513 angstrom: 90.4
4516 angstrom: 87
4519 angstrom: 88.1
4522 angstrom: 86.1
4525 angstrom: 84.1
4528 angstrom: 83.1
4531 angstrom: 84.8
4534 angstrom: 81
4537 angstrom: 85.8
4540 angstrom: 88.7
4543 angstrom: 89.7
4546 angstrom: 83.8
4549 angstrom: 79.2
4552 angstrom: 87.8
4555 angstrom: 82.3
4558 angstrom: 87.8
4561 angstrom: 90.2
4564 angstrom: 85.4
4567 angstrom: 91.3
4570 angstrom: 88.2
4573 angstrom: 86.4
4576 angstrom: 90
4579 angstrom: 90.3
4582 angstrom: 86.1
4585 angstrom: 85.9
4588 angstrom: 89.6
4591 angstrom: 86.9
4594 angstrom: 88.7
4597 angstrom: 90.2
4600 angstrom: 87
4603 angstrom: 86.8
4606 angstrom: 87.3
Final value 0.23 mag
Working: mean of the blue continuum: 56.6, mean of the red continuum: 84.9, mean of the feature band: 62.5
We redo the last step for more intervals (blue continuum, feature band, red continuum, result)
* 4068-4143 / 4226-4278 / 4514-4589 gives 0.08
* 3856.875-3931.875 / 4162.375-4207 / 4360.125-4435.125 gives -0.11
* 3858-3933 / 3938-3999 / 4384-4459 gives 0.07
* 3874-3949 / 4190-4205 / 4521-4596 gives -0.16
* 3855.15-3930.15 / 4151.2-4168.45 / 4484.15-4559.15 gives -0.14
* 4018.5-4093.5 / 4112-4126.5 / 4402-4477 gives -0.04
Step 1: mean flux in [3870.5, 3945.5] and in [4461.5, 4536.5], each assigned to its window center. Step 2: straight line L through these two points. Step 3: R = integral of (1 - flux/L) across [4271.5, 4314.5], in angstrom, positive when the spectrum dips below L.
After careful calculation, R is 5.00 angstrom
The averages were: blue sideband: 56.4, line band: 67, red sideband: 86.3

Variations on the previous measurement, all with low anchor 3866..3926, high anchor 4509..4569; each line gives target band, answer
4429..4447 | -0.6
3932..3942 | 5.4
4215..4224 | -0.7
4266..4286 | 0.6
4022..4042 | -3.5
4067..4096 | -4.7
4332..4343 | 1.4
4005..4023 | -2.9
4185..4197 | -1.4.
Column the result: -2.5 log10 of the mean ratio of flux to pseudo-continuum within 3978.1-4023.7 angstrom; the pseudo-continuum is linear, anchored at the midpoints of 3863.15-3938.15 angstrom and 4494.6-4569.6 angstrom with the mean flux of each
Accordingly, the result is -0.24 mag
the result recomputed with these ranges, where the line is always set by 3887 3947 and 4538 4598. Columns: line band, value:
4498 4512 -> -0.07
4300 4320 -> 0.13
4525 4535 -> 0.03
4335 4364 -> 0.02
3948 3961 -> -0.18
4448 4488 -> -0.04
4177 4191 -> -0.19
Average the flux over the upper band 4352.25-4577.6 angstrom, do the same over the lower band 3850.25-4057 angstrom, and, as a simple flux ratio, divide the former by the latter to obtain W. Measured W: 1.29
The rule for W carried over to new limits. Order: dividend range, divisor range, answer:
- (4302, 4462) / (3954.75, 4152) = 1.04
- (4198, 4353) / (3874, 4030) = 1.19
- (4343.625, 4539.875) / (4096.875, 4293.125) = 1.06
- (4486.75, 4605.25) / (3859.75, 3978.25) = 1.54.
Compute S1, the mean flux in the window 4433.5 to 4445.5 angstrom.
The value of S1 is 84.5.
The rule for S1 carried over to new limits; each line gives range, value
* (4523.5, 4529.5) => 83.6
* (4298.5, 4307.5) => 57.3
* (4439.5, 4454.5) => 85.4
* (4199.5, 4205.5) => 79.4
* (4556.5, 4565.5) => 87.8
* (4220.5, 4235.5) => 77.8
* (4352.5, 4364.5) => 79.4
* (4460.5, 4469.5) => 82.5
